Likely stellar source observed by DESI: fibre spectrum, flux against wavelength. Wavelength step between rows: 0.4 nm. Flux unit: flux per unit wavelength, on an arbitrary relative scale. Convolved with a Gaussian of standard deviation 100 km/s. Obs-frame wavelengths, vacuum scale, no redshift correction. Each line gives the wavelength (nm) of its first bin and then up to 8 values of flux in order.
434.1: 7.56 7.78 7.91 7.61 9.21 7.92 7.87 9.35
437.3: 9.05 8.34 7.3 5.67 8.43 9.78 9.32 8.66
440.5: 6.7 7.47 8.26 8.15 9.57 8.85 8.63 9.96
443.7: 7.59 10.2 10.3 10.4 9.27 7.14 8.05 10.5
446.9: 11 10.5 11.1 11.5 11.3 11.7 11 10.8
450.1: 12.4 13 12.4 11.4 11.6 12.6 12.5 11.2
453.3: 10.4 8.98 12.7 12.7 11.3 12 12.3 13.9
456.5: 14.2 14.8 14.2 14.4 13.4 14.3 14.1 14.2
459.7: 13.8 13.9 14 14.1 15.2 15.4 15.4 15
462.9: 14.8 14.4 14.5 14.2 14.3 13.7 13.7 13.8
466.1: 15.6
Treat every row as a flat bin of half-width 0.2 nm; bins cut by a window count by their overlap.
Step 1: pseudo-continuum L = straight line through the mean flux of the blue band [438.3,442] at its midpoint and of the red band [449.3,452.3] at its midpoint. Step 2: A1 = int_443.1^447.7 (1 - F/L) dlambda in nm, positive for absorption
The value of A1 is 0.179 nm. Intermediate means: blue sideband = 8.09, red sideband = 12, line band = 9.61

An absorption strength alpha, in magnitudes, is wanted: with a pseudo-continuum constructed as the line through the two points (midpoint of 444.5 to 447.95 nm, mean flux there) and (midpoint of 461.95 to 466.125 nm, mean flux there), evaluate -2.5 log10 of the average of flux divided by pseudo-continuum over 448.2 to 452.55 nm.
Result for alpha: -0.09 mag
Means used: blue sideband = 9.8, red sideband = 14.4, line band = 11.9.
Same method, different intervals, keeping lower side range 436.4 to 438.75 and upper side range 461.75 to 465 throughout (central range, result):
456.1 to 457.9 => -0.11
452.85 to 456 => 0.07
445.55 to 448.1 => 0.05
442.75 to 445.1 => 0.01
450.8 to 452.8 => -0.04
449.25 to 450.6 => -0.06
